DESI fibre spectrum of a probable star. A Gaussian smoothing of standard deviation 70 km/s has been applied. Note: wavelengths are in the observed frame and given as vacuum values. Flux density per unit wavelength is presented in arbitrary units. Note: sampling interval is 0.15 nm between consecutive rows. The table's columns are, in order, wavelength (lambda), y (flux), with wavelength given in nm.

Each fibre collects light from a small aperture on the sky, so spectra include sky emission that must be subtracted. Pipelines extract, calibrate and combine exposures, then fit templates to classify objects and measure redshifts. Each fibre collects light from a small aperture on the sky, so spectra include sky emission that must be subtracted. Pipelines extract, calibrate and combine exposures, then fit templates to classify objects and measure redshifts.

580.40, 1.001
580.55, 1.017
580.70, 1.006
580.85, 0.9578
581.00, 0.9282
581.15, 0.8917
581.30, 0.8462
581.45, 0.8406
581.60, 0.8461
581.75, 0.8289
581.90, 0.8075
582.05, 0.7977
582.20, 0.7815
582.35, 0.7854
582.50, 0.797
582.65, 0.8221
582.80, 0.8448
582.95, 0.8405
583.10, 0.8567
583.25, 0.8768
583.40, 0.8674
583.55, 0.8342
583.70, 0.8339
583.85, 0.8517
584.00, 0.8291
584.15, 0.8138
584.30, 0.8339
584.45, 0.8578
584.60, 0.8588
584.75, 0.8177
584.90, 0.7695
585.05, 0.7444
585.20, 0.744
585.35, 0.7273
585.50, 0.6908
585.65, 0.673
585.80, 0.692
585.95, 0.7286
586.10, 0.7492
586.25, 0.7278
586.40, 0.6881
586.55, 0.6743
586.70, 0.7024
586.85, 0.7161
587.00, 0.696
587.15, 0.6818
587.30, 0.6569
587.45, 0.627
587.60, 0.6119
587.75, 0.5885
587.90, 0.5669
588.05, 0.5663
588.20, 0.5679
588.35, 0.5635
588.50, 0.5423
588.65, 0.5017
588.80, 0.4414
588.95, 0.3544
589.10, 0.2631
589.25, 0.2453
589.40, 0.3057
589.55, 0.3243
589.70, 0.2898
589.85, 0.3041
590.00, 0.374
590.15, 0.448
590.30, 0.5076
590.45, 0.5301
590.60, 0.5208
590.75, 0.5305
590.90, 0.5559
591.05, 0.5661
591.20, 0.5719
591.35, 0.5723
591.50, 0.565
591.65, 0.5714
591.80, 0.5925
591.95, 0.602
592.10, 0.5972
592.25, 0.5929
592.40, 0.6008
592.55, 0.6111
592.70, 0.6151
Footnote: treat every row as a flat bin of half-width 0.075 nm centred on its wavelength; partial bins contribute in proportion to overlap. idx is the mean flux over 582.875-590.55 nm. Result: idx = 0.638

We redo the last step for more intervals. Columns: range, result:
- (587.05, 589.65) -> 0.495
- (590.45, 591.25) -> 0.547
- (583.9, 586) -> 0.772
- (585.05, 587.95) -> 0.684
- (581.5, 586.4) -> 0.796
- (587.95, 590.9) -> 0.435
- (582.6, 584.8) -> 0.843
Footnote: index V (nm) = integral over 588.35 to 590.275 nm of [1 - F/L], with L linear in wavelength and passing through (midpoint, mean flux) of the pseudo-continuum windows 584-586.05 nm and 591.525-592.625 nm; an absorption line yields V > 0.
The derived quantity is 0.83 nm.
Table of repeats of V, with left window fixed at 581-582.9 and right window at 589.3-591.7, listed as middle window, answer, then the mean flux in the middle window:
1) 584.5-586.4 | -0.17 nm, 0.743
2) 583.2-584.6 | -0.19 nm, 0.844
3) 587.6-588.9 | 0.05 nm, 0.543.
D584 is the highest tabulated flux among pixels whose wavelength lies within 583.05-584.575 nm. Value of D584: 0.8768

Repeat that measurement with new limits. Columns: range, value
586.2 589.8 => 0.7278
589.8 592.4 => 0.602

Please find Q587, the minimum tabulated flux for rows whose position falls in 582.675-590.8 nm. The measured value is 0.2453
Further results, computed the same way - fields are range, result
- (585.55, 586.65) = 0.673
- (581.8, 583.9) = 0.7815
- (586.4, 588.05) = 0.5663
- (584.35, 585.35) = 0.7273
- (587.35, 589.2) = 0.2631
